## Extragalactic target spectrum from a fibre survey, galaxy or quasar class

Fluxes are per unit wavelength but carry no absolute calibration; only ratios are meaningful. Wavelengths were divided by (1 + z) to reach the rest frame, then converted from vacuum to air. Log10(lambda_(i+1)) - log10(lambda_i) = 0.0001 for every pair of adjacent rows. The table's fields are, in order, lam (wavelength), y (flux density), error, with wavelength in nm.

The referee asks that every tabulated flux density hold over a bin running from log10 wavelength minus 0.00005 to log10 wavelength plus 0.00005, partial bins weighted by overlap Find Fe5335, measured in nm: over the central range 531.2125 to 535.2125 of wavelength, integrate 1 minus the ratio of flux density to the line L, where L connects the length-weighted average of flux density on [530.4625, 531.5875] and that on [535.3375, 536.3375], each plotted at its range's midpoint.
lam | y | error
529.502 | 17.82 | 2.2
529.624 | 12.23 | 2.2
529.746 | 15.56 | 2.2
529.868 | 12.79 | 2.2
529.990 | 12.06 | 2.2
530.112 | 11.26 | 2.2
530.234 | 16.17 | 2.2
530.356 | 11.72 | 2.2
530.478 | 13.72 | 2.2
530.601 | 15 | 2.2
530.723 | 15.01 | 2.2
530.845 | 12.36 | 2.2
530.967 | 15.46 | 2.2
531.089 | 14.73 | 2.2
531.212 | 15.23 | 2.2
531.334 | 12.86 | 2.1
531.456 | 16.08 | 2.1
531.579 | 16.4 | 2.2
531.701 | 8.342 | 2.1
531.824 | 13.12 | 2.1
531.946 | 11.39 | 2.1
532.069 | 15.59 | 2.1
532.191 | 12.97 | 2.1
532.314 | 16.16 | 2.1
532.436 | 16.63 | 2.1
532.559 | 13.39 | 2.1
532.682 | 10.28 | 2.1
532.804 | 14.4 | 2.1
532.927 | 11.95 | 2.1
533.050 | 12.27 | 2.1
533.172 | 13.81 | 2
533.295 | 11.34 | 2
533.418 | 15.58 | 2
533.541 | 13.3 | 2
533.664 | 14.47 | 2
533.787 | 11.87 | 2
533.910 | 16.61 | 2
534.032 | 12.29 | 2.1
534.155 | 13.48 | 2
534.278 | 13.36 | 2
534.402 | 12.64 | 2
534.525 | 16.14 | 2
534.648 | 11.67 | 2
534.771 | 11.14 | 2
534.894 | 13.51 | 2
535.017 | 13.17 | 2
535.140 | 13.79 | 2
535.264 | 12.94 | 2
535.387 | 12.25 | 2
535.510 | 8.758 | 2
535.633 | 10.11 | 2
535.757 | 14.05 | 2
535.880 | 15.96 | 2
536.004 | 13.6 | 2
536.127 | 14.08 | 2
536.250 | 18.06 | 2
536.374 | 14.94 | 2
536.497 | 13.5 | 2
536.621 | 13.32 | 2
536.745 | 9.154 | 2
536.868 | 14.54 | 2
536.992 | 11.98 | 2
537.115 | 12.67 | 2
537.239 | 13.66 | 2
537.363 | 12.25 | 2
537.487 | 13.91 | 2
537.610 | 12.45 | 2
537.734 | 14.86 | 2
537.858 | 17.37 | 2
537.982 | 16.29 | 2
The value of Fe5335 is 0.18 nm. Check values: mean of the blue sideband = 14.6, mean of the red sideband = 13.4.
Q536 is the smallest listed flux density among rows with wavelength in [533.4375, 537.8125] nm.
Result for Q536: 8.758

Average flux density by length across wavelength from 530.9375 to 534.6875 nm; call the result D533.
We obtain 13.7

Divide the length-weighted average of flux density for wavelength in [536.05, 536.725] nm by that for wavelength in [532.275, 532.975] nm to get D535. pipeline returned 1.0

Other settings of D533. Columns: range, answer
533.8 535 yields 13.4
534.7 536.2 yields 12.8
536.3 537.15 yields 13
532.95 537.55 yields 13.2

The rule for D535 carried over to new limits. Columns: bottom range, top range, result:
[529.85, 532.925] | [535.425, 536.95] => 0.97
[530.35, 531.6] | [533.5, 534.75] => 0.93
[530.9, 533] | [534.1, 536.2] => 0.94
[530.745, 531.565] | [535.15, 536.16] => 0.87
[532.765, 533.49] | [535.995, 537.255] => 1.03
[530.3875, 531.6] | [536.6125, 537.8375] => 0.89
